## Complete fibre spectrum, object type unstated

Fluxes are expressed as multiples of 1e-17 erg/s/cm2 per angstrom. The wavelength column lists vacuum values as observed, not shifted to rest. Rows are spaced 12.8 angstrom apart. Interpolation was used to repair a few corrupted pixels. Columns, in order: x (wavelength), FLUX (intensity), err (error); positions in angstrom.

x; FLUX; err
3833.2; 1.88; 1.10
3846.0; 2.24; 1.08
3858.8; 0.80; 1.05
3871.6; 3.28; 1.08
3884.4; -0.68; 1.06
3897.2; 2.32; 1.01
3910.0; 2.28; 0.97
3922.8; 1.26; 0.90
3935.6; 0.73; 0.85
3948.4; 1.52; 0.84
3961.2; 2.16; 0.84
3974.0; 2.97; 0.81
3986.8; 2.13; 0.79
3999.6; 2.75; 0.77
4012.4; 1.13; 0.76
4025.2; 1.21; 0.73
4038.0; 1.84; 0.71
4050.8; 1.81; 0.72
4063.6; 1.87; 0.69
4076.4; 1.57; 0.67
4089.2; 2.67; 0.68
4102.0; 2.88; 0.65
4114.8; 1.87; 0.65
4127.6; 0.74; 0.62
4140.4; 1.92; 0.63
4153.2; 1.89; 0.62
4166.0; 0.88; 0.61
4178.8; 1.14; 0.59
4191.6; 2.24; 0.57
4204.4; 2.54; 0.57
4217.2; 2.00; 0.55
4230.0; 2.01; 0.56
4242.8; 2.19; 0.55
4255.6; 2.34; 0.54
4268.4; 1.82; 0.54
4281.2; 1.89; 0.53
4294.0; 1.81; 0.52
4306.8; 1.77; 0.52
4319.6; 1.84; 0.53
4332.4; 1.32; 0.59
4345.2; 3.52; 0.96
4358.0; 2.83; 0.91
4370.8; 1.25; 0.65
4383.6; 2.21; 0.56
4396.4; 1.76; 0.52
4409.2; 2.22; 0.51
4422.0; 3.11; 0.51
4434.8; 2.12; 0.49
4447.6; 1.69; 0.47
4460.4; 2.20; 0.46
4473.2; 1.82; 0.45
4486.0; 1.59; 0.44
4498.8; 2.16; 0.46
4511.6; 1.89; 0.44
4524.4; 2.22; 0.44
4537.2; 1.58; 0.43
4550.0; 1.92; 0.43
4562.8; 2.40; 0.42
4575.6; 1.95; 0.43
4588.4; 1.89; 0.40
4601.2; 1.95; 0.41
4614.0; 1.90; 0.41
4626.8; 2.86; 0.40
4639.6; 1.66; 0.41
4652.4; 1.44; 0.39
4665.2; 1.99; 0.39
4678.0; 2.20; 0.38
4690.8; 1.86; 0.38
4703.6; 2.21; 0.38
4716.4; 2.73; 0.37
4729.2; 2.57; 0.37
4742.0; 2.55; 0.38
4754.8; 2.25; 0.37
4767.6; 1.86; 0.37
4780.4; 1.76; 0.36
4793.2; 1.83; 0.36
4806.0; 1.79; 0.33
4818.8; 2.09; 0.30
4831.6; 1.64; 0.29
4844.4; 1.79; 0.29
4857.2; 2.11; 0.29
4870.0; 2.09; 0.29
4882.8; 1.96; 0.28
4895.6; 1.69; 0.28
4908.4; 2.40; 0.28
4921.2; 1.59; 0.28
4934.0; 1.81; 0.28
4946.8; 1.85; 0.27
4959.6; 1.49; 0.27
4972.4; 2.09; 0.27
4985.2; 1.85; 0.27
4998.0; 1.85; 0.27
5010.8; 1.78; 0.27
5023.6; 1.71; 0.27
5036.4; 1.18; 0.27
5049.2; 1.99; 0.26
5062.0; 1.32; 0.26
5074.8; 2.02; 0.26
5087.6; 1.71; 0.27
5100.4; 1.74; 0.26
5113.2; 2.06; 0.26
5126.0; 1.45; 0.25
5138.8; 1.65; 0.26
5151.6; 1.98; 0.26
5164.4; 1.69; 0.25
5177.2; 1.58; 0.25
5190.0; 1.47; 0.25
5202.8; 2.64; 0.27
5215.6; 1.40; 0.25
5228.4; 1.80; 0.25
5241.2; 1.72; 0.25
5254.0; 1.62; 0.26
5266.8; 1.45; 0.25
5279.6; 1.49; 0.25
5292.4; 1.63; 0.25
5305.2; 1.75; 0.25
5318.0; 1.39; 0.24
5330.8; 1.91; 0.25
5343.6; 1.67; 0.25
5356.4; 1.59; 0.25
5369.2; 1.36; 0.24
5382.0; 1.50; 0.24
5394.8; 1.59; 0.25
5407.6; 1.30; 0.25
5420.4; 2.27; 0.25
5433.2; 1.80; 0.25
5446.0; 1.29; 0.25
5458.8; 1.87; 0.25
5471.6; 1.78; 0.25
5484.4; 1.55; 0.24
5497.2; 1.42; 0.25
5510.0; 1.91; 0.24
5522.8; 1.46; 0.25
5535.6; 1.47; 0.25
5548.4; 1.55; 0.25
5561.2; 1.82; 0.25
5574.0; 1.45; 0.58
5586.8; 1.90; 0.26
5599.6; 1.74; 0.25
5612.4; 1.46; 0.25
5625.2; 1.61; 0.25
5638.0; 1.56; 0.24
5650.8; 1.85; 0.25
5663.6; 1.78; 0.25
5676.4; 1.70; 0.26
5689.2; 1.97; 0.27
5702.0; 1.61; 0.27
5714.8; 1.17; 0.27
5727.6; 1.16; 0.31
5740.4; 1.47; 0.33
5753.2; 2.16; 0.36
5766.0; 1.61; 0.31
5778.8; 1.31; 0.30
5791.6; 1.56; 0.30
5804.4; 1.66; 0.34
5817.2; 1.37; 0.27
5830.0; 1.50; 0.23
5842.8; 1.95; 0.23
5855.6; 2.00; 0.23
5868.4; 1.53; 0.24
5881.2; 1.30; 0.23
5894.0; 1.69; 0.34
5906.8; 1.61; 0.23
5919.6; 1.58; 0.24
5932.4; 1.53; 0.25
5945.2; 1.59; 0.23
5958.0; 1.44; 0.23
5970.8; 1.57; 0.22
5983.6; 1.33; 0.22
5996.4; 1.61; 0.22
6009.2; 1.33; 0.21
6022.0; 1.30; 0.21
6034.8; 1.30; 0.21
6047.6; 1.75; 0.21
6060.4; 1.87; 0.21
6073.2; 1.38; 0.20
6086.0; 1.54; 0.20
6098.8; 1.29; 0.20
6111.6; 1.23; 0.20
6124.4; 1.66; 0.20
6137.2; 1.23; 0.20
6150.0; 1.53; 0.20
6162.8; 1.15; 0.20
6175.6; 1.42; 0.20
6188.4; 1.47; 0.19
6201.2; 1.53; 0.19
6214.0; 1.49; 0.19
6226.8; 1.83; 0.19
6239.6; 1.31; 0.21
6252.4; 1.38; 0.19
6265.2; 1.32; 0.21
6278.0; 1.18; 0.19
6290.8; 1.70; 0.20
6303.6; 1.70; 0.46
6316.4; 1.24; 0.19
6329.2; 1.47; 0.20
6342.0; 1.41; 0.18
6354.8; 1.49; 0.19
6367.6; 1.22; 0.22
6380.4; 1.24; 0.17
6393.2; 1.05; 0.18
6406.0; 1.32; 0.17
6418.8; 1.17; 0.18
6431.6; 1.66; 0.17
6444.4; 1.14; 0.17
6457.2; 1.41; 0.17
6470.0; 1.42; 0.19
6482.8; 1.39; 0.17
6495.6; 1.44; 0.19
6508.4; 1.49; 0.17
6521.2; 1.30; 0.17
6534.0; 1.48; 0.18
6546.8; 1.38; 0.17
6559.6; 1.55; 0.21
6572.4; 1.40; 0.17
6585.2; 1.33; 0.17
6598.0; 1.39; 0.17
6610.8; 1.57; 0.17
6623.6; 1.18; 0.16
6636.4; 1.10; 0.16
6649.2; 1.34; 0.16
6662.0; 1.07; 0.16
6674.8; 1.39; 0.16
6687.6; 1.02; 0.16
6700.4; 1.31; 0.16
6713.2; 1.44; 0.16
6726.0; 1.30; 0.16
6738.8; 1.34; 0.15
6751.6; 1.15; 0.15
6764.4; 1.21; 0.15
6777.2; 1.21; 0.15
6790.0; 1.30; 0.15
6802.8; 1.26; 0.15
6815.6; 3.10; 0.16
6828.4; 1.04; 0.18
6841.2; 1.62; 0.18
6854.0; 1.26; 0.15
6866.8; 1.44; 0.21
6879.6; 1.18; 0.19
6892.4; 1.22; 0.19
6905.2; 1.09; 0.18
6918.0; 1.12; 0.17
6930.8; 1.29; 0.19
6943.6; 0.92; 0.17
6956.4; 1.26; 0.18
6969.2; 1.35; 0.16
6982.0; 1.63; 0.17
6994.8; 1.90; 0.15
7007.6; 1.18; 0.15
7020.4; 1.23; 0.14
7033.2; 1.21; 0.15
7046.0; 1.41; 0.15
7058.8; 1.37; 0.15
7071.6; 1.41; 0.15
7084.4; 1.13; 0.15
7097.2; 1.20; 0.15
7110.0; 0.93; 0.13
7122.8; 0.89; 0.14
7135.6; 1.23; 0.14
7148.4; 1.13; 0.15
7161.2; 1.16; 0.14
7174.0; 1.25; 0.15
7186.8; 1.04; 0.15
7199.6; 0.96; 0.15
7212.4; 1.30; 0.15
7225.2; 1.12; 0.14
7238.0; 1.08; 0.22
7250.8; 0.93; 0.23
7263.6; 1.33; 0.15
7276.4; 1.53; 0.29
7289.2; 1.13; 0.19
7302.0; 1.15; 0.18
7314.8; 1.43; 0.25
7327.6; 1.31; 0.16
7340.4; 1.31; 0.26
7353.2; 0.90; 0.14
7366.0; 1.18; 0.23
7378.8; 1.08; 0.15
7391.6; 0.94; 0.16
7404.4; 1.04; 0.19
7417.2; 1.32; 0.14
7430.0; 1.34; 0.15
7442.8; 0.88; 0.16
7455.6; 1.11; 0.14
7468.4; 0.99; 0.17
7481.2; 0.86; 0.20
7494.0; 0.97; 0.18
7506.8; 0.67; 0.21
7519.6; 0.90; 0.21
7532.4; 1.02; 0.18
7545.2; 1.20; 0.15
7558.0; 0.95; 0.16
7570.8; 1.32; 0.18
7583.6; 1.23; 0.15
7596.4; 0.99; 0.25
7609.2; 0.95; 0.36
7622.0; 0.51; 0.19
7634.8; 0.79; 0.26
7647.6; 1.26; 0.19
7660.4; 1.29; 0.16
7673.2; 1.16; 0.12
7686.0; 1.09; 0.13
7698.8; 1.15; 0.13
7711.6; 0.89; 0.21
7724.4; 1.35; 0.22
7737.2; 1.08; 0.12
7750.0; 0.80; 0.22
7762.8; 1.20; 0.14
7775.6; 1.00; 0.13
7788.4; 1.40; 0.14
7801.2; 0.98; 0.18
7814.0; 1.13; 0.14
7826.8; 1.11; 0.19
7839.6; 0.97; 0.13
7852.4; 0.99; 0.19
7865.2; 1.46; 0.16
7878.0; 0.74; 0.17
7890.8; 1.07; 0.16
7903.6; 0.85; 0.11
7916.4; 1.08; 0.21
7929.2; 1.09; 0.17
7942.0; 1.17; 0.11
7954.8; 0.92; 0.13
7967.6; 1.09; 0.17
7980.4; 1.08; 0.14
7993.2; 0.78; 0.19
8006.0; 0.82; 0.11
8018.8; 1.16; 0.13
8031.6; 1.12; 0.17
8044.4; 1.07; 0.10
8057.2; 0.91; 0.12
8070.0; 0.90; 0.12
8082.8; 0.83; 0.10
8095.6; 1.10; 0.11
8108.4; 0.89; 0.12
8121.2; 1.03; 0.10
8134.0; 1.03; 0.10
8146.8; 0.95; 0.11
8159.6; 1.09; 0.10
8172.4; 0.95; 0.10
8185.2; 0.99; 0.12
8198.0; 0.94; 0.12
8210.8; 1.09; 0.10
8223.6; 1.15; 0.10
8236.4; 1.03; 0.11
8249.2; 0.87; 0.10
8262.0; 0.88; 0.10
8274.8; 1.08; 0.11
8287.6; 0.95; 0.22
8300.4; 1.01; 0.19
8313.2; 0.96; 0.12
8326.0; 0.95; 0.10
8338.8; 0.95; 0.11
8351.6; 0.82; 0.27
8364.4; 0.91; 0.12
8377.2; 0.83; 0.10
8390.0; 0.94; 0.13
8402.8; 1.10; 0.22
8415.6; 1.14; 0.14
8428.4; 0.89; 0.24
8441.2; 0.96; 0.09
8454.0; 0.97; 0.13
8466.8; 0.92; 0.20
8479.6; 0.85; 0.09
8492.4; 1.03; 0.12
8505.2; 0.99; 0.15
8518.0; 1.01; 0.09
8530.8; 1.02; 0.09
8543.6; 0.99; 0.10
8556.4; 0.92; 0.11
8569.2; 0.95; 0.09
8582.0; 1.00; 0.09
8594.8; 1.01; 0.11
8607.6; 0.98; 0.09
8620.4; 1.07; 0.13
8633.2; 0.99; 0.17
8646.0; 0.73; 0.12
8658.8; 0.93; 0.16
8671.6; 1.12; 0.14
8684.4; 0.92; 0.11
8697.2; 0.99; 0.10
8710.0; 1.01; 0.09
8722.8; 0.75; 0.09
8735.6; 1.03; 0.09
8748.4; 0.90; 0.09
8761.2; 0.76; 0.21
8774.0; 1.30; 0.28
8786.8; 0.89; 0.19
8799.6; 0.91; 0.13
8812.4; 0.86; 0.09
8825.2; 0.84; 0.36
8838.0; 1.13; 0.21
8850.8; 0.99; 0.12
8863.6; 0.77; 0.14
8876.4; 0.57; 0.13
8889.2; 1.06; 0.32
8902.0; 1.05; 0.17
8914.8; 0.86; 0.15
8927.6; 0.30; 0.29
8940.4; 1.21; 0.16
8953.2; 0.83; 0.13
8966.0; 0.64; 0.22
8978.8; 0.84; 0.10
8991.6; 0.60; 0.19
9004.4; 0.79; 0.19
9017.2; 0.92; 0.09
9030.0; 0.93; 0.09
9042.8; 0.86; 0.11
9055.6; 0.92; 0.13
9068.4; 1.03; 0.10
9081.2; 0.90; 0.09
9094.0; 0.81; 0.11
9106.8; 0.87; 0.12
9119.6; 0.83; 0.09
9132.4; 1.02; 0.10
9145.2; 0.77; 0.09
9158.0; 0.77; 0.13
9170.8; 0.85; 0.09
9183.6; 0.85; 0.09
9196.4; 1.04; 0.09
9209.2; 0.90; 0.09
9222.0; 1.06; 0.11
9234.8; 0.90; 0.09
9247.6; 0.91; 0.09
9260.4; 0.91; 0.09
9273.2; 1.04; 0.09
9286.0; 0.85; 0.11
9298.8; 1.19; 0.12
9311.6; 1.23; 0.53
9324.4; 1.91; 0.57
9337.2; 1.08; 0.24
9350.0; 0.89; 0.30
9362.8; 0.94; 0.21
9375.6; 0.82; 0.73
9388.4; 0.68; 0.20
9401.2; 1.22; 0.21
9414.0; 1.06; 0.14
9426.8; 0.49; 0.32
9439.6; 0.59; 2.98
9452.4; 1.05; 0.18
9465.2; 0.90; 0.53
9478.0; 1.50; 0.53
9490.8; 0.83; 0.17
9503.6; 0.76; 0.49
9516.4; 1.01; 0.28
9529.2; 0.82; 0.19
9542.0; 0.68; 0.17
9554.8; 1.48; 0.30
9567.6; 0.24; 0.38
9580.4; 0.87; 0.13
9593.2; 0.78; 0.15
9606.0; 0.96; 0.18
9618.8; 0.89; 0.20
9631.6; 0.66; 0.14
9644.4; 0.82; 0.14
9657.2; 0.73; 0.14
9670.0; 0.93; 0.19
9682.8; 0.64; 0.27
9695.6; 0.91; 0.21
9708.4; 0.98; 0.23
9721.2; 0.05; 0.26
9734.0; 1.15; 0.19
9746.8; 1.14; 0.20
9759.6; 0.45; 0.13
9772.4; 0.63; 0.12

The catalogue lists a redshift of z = 0.038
